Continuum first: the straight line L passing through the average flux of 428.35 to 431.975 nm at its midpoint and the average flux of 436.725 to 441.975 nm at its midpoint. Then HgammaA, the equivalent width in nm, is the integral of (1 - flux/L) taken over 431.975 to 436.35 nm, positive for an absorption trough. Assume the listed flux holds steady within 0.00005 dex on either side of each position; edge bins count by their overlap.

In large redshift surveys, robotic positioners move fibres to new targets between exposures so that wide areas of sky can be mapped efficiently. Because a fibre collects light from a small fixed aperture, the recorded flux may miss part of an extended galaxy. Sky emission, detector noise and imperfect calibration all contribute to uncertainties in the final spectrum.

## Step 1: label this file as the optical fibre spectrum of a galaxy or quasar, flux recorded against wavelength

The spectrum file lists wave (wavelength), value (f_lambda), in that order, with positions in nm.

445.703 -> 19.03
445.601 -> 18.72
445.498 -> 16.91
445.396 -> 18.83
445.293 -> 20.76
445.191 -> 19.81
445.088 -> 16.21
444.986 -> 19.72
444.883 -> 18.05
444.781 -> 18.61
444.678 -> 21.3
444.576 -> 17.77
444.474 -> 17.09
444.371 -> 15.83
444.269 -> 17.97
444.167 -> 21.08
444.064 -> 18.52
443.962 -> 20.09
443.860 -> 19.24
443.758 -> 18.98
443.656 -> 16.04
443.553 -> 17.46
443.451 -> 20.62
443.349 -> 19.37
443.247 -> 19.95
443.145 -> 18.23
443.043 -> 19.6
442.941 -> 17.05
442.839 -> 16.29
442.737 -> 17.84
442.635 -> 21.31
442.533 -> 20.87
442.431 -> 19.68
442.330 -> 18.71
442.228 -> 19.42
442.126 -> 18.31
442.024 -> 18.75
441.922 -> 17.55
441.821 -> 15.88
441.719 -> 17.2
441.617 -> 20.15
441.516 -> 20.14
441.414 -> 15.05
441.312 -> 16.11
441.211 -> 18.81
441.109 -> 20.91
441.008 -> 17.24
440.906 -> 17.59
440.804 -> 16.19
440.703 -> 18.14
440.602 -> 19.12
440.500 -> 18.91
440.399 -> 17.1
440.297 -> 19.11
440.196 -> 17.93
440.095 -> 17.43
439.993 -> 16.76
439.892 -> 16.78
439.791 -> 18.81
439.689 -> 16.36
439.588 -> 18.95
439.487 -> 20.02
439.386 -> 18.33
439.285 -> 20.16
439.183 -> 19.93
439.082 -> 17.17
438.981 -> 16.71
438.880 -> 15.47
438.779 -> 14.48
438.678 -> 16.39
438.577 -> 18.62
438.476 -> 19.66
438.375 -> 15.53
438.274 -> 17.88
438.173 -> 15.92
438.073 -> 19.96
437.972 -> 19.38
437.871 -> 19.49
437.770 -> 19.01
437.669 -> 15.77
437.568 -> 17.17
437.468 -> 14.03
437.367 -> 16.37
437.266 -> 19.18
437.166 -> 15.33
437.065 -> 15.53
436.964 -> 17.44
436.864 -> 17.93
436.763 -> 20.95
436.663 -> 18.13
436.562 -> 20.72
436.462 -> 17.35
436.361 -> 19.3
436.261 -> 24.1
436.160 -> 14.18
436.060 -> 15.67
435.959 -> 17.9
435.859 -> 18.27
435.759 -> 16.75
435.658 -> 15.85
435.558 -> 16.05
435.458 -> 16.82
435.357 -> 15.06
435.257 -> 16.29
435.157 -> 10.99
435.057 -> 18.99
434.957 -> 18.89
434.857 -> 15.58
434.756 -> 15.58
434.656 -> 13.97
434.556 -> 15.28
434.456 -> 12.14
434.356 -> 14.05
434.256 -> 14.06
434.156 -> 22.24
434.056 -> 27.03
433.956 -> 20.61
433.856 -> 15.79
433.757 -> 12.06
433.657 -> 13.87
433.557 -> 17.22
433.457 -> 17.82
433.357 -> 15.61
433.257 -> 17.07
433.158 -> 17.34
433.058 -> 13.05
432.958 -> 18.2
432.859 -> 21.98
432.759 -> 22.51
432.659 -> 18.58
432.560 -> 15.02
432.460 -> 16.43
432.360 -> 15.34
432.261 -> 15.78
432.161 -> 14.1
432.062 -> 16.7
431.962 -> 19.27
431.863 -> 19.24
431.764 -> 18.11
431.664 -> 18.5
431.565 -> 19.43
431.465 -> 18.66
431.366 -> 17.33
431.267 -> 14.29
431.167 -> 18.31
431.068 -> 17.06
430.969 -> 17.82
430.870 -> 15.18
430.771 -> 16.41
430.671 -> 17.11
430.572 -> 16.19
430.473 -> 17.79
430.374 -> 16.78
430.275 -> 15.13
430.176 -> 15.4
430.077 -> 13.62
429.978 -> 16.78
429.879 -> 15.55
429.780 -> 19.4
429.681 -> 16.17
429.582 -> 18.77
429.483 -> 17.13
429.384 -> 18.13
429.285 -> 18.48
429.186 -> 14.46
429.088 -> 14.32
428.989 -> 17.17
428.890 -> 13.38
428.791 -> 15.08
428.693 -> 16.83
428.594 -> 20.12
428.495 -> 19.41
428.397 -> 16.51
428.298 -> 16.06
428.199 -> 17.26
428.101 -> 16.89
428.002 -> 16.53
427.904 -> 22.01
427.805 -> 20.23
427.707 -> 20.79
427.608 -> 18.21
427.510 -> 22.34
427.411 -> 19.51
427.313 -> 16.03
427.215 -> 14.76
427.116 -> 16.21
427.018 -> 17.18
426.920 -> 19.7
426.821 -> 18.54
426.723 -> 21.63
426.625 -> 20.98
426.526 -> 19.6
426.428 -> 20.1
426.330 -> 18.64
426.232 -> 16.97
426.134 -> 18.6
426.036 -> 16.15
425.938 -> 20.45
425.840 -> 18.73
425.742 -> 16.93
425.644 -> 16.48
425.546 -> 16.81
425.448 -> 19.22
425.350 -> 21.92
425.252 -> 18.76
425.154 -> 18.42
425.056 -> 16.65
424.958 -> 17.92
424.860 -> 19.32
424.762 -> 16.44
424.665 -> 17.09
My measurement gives 0.127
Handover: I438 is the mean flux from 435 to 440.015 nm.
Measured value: 17.5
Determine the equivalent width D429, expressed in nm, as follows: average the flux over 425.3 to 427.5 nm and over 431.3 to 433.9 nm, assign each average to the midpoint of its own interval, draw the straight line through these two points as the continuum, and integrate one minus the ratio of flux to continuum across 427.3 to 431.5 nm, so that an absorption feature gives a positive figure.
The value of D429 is 0.14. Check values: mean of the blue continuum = 18.5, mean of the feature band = 17.2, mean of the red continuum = 17.1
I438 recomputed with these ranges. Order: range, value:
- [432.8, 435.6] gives 16.6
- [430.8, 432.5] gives 17.2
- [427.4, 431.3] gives 17.2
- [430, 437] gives 17.1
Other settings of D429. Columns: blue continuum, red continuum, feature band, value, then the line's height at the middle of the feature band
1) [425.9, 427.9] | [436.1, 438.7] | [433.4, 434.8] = 0.13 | 18.2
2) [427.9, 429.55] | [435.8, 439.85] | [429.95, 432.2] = 0.03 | 17.2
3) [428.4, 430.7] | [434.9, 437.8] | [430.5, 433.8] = -0.03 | 16.9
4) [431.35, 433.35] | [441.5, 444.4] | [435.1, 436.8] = 0.06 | 18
